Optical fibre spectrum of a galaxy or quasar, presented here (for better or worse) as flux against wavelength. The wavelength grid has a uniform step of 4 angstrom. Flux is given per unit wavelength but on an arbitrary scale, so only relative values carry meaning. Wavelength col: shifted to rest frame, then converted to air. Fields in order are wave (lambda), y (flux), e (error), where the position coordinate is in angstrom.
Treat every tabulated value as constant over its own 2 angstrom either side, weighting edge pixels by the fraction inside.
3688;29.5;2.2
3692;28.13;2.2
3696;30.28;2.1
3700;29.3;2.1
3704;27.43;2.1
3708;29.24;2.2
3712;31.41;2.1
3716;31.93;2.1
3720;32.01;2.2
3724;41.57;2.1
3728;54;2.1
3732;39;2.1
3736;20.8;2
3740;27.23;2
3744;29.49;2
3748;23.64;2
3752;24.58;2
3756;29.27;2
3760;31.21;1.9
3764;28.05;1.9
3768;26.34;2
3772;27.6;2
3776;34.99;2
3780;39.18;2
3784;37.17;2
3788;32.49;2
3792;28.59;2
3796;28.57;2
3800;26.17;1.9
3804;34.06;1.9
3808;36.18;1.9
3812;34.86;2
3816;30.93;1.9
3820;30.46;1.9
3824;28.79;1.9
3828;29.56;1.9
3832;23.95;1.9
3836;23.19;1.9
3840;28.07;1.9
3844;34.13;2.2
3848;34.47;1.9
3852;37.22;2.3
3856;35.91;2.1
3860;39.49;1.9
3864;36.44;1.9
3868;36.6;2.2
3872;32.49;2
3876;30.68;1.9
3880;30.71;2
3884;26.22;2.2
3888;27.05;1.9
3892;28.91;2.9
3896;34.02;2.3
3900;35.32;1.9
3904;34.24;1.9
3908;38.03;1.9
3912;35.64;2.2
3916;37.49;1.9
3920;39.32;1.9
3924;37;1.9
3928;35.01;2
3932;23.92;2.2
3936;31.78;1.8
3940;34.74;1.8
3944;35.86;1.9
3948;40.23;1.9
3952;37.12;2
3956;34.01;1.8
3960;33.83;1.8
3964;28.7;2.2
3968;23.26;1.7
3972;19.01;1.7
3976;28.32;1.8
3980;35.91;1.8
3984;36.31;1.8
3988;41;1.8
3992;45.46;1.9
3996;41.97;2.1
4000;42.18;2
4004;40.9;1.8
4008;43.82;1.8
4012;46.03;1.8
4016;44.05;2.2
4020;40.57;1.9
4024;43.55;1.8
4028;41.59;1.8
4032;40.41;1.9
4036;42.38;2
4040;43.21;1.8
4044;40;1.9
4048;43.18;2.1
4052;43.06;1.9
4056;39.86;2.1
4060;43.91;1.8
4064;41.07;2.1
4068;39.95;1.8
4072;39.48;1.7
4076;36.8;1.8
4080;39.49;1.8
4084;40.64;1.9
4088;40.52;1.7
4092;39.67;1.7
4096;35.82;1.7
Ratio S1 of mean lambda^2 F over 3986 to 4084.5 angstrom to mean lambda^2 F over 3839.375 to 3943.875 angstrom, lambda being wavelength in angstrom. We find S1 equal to 1.3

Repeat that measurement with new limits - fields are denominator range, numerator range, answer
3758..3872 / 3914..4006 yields 1.18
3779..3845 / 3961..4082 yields 1.42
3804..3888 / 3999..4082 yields 1.44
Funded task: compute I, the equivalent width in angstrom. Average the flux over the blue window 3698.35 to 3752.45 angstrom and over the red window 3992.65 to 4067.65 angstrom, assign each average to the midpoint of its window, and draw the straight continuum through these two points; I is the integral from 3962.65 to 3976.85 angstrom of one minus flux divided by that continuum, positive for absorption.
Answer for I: 5.6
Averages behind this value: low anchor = 31.8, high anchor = 42.3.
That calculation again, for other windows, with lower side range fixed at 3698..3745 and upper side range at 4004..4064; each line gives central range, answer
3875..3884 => 1.9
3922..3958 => 4.7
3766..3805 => 3.8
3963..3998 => 6.3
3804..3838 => 5.6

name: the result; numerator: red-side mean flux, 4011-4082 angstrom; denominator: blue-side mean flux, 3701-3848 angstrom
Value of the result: 1.34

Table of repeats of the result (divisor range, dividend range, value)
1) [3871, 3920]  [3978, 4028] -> 1.27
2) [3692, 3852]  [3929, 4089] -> 1.23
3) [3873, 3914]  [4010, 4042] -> 1.33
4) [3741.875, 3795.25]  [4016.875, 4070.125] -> 1.39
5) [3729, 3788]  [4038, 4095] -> 1.34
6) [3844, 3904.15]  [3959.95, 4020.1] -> 1.11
